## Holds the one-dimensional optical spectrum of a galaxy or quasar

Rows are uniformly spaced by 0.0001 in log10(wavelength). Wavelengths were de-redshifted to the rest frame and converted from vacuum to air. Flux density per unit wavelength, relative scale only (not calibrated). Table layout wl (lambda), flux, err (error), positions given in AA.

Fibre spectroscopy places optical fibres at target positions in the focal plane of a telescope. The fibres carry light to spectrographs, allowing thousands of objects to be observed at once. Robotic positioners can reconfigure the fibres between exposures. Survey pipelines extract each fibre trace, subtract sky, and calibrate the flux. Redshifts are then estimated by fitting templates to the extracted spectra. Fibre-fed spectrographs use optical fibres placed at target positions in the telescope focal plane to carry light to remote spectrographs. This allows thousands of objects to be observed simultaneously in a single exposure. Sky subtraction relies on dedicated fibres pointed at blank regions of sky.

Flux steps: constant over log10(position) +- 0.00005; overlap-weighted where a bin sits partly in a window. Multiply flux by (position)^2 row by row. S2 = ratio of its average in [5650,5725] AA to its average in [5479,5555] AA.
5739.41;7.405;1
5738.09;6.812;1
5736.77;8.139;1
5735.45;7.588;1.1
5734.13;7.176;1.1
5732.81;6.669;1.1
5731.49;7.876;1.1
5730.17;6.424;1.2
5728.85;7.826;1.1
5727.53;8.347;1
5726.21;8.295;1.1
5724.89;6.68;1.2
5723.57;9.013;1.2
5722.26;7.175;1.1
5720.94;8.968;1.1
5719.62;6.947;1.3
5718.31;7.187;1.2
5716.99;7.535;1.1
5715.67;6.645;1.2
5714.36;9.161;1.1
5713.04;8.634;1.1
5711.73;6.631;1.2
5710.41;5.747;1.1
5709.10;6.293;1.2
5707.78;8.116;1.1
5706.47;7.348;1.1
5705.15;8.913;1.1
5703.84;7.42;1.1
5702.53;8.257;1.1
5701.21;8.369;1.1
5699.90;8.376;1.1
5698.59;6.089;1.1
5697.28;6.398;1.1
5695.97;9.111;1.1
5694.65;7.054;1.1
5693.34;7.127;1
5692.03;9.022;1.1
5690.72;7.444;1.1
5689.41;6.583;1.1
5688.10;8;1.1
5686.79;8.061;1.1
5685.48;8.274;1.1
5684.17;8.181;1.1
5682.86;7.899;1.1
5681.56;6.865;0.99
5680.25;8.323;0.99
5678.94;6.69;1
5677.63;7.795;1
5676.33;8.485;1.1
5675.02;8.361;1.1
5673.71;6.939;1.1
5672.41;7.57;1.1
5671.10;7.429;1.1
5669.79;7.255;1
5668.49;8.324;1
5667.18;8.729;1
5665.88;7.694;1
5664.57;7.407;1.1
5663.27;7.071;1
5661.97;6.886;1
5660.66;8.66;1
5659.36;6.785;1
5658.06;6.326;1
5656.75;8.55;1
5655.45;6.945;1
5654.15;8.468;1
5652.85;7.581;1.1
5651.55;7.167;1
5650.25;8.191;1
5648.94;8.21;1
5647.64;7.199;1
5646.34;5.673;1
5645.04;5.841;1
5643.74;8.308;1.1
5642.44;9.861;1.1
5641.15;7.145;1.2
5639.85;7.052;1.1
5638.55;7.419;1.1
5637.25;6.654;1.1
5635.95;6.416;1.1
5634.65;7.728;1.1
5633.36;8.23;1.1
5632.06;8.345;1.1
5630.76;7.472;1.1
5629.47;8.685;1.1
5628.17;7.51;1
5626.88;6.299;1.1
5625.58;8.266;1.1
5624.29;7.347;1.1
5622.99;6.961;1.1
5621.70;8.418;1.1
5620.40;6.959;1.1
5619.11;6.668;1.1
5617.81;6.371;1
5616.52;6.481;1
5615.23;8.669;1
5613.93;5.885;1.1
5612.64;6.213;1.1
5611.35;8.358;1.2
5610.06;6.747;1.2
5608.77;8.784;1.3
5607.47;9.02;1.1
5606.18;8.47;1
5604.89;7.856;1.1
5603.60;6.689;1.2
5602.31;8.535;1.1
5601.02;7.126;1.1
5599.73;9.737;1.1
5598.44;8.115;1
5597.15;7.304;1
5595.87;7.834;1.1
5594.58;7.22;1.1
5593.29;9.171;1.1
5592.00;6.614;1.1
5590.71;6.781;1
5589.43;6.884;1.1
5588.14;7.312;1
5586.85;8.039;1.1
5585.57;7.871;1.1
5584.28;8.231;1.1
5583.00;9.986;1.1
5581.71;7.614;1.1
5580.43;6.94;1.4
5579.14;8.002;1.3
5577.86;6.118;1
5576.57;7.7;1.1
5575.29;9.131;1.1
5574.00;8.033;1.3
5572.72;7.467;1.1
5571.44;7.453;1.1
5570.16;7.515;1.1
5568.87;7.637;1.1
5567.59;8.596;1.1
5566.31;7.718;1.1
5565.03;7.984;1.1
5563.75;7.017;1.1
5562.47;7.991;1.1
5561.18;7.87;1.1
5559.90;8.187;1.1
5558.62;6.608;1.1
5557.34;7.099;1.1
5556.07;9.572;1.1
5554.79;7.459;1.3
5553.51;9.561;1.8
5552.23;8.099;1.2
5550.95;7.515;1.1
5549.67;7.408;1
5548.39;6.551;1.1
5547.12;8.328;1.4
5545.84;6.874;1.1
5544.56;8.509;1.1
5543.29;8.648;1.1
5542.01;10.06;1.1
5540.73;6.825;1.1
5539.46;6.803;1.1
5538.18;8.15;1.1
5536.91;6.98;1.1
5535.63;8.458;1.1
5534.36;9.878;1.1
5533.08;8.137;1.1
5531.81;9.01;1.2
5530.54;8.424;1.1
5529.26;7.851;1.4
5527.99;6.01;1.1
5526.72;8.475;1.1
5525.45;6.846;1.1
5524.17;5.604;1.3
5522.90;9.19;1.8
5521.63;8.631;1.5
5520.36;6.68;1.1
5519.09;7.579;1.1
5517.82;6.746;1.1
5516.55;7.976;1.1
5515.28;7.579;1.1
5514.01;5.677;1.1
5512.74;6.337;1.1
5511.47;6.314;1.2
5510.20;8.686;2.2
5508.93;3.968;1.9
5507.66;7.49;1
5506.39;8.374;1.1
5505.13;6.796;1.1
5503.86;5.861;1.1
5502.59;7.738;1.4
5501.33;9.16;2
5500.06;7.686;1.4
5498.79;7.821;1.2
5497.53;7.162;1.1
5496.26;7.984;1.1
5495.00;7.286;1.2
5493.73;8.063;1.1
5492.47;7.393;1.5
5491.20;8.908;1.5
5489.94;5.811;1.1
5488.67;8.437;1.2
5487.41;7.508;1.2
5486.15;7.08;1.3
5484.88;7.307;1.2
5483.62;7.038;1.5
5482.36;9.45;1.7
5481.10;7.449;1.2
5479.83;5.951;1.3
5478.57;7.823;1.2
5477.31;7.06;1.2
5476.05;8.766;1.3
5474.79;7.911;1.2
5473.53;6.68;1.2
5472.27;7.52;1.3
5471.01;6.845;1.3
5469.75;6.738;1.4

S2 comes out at 1.1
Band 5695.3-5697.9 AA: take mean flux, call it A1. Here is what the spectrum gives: 7.75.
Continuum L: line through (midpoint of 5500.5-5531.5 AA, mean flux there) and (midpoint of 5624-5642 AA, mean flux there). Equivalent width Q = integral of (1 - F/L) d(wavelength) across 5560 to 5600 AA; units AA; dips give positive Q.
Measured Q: -2.1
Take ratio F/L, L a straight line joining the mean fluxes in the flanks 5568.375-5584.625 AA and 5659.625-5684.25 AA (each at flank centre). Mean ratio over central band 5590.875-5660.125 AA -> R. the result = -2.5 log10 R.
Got 0.03 mag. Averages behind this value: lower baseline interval 7.83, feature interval 7.54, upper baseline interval 7.69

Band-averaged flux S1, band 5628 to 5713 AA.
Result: 7.59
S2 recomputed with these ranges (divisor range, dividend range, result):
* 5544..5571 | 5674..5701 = 1.03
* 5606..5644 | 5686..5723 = 1.04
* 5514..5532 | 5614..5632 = 1.02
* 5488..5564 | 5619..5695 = 1.04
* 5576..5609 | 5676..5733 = 1.02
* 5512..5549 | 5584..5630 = 1.01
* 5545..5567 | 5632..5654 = 0.99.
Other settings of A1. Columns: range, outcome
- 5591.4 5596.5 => 7.71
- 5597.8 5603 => 8.36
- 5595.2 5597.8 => 7.58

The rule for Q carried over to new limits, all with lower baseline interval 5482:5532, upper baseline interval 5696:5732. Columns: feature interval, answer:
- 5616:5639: 0.5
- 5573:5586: -0.8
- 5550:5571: -1.2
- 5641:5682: -0.2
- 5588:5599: 0.0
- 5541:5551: -0.7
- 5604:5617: -0.2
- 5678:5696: -0.3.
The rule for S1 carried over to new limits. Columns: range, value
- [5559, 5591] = 7.76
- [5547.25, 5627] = 7.69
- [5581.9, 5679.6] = 7.6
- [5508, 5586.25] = 7.71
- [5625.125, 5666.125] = 7.5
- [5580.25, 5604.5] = 7.81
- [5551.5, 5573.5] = 7.87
